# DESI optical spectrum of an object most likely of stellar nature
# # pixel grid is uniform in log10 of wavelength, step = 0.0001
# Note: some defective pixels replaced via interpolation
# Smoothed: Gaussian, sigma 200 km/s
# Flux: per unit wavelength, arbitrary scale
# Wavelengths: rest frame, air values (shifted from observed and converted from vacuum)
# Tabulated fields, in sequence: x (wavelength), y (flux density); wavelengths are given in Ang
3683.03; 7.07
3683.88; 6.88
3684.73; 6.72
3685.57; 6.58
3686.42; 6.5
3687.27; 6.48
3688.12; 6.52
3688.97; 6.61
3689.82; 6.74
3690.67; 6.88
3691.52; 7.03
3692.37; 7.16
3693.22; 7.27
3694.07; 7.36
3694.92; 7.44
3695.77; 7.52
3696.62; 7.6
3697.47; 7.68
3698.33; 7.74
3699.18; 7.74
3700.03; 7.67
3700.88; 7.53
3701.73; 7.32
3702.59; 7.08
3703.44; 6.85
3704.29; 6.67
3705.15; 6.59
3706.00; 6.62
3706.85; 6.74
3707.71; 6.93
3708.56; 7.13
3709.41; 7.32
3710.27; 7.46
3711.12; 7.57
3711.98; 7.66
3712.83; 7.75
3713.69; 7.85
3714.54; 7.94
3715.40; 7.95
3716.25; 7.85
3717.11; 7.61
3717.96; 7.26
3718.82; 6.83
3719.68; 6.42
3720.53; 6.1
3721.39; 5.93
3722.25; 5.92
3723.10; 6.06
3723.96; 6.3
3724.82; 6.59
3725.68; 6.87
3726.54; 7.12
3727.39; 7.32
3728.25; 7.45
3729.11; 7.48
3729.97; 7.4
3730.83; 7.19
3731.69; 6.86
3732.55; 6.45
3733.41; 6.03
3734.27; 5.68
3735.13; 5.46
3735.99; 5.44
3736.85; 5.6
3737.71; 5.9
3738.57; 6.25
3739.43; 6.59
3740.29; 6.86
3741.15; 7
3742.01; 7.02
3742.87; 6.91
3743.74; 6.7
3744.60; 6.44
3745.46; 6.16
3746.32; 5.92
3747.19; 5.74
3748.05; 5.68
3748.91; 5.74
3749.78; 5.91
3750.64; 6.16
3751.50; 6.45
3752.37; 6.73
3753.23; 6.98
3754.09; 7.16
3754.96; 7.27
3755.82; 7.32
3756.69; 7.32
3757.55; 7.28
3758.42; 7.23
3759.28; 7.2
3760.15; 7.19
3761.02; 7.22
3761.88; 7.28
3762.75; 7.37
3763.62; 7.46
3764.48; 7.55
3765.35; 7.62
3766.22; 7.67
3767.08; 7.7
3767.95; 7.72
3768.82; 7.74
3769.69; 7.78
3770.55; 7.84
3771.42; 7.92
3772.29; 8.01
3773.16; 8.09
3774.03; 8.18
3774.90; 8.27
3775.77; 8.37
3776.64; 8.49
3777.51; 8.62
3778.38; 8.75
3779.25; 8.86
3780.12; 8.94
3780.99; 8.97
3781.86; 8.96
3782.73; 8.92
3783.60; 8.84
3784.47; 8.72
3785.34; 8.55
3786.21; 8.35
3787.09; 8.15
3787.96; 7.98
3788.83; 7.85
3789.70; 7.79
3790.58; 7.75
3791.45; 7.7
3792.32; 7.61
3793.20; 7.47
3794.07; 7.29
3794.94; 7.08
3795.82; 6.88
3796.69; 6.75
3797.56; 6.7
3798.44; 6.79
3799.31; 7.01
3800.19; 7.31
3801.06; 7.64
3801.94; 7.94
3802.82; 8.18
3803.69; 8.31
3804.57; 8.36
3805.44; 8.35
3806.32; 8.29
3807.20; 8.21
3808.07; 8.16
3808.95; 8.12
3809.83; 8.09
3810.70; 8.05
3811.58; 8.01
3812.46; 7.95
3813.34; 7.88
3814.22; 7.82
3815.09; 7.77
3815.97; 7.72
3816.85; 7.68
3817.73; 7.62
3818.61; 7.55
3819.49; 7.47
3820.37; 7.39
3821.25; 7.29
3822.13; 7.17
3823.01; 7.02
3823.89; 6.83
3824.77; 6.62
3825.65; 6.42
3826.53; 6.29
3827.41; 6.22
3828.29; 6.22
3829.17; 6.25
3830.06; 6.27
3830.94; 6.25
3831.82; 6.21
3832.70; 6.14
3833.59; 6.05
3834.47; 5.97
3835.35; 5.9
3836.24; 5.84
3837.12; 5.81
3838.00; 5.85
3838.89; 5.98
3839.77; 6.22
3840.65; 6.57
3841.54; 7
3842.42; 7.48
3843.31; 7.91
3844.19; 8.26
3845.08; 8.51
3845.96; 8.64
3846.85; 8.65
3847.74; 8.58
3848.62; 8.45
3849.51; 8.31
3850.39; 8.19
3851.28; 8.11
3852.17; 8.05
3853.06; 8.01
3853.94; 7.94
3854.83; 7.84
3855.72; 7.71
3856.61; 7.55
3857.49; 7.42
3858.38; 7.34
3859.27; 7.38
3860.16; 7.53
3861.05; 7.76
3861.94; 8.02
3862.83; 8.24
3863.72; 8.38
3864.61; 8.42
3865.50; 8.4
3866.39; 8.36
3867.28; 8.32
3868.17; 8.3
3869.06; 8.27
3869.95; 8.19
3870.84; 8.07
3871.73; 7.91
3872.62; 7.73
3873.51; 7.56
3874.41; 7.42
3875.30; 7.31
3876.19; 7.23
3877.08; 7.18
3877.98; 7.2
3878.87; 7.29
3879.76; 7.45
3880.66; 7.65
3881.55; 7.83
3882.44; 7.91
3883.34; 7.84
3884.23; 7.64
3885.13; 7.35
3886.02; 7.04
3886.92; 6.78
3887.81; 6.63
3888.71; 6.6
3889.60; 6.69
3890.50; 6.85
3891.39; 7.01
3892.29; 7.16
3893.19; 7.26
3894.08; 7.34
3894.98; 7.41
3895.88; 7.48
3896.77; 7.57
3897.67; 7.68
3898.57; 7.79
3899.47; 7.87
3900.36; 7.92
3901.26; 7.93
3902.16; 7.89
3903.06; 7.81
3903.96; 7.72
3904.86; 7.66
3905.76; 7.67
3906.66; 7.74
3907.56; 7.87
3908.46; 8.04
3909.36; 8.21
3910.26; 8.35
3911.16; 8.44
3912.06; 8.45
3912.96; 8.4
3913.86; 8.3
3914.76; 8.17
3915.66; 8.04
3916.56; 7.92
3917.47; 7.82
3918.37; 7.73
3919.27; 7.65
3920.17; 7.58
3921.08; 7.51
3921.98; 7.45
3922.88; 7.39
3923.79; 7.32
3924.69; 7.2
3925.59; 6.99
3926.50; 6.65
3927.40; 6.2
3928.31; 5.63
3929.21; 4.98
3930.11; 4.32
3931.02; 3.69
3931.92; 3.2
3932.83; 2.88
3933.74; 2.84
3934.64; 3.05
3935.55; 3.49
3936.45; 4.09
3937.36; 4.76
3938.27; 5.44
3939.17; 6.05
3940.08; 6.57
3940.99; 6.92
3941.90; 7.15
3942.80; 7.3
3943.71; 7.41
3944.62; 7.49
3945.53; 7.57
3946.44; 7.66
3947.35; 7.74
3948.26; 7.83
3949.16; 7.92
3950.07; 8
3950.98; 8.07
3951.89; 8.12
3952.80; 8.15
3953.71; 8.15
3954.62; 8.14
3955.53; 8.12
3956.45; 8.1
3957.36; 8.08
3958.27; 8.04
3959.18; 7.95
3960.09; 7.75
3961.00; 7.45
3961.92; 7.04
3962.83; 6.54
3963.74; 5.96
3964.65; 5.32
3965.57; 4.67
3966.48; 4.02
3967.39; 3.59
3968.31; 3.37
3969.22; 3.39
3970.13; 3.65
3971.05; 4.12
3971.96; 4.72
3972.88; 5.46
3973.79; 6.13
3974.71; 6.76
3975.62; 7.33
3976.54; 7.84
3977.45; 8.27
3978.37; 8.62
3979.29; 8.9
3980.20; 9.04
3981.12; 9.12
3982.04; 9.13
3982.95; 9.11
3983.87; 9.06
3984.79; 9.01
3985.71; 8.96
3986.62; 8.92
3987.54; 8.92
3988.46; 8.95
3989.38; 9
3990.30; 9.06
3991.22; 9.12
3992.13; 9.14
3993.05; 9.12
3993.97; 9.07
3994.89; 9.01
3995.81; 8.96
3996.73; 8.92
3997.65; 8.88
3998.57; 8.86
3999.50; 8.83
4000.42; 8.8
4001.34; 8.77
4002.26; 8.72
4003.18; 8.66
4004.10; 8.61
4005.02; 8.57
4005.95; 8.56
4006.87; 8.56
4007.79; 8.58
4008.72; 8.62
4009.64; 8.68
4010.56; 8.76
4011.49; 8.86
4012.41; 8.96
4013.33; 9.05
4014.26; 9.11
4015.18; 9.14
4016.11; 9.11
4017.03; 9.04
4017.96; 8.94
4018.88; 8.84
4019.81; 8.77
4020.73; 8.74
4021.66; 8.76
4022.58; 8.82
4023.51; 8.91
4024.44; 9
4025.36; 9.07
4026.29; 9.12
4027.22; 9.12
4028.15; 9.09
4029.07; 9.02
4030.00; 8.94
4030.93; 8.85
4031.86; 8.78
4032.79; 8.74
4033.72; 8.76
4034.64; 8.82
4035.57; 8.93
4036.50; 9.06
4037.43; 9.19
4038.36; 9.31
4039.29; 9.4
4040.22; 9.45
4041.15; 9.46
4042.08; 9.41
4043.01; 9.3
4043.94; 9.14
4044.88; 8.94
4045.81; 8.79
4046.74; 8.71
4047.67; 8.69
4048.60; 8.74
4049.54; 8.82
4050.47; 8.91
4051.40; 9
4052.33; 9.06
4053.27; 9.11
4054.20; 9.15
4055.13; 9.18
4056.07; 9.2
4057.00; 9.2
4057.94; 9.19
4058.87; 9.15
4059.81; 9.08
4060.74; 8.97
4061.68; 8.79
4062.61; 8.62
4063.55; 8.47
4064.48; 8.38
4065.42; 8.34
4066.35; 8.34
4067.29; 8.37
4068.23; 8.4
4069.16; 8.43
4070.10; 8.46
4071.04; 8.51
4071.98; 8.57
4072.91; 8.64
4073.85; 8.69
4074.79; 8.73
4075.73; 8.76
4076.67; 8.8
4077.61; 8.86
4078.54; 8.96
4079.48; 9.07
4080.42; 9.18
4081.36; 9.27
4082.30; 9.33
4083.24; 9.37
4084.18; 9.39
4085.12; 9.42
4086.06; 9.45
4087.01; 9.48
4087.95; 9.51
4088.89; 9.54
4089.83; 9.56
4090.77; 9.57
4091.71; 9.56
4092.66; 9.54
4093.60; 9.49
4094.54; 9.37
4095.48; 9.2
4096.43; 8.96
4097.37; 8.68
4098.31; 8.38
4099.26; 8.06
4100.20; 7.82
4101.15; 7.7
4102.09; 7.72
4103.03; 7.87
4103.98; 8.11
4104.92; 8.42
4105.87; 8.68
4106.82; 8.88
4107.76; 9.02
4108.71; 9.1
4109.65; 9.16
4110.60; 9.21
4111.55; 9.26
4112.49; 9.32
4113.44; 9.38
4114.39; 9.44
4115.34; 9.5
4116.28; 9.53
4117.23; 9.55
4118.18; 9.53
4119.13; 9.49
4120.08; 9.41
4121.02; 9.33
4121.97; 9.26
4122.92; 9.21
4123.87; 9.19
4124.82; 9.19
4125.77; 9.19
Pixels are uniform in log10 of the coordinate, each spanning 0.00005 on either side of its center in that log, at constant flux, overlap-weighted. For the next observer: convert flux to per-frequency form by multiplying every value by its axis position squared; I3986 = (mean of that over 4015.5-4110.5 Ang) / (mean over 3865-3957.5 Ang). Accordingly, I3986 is 1.34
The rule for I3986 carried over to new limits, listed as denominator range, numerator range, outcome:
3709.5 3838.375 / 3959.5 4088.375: 1.33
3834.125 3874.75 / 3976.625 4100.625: 1.28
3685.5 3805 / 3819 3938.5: 1.06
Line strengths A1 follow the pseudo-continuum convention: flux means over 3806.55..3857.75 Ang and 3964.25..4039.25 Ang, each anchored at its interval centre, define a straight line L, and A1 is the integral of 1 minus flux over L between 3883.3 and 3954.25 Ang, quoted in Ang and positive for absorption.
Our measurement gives 7.0 Ang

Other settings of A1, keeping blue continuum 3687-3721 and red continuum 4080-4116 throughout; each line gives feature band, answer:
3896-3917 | 0.5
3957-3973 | 5.3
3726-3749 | 2.8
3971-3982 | 1.4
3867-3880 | 0.5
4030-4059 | -0.9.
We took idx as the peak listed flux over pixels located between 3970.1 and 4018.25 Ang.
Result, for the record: 9.14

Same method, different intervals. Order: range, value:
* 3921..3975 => 8.15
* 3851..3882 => 8.42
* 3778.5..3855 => 8.97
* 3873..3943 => 8.45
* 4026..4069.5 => 9.46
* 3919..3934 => 7.65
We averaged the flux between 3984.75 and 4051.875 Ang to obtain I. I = 8.94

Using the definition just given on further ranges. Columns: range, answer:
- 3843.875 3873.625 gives 8.08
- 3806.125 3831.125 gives 7.33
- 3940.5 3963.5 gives 7.69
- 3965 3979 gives 5.5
